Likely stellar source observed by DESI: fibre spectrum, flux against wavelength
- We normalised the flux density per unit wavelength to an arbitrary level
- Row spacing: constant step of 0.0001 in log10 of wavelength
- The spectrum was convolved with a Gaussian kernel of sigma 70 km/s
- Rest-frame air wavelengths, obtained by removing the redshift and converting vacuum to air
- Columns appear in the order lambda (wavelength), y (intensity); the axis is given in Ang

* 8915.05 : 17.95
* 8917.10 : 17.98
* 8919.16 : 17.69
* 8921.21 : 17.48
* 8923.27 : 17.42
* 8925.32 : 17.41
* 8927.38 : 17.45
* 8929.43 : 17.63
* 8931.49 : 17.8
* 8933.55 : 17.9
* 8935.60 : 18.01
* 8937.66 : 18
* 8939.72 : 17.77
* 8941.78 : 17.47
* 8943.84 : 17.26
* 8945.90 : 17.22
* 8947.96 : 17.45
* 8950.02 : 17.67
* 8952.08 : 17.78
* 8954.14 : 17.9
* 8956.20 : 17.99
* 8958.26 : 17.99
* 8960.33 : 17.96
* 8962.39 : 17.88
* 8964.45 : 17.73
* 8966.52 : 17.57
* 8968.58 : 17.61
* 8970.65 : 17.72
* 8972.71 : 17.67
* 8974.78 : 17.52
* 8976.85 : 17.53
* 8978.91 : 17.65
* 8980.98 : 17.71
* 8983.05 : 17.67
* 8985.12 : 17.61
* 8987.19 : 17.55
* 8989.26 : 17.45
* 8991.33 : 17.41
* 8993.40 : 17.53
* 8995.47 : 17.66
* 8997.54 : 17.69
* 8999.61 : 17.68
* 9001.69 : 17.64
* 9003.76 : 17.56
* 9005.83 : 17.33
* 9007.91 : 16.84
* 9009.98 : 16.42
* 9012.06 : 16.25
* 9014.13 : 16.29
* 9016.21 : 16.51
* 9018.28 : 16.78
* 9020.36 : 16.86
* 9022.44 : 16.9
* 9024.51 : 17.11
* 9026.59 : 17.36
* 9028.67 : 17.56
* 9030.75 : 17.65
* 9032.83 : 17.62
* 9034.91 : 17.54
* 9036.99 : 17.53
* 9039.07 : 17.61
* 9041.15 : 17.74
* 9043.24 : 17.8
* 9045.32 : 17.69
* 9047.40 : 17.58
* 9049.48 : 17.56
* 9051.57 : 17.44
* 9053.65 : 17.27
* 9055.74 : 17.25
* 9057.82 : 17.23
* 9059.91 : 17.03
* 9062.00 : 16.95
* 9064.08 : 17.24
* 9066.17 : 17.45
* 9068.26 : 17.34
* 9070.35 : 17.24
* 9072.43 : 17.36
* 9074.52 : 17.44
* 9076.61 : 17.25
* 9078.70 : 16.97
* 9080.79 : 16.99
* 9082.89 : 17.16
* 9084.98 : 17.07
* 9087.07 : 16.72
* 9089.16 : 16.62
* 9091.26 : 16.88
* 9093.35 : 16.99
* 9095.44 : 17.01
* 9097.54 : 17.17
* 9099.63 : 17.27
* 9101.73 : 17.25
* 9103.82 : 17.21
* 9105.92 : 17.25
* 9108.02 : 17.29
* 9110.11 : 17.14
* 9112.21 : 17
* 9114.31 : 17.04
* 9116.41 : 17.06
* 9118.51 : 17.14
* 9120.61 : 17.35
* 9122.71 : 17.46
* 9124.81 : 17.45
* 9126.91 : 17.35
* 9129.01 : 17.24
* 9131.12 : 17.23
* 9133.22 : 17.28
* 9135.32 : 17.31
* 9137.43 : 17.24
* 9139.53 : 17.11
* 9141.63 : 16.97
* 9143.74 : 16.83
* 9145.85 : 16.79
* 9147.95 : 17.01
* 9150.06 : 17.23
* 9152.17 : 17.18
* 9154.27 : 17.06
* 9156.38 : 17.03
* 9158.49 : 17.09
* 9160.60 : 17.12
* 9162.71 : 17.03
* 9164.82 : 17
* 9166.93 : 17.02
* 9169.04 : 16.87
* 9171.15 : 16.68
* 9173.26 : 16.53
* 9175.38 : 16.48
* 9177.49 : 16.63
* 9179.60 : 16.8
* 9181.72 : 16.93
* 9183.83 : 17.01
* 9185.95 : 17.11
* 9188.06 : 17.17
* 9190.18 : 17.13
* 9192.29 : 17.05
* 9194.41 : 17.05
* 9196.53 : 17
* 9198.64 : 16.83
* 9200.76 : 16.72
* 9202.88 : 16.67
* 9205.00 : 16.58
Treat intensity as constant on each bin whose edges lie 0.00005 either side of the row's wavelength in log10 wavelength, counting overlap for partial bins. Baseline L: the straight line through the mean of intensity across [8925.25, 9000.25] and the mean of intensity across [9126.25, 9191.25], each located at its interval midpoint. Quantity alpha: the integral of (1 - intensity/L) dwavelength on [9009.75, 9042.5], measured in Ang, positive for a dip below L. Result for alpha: 0.6 Ang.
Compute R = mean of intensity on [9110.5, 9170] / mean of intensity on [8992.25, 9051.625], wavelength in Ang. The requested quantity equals 1.0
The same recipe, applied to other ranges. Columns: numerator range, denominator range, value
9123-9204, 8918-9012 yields 0.97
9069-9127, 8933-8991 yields 0.97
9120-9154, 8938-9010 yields 0.98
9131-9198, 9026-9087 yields 0.98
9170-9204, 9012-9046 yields 0.98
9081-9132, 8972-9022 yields 0.99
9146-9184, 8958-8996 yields 0.96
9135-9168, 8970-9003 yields 0.97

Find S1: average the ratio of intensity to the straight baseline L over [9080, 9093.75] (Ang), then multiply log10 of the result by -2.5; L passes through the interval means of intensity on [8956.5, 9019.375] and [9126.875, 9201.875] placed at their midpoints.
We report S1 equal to 0.02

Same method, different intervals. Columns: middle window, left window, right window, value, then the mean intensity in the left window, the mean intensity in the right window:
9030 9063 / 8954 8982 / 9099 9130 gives 0.000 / 17.7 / 17.2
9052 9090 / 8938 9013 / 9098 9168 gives 0.010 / 17.5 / 17.2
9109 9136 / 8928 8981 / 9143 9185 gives -0.010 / 17.7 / 16.9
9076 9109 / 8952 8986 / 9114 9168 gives 0.015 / 17.7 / 17.1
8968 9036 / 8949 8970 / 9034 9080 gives 0.018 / 17.8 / 17.4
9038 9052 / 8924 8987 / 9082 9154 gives -0.016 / 17.7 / 17.1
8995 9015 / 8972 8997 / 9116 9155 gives 0.025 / 17.6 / 17.2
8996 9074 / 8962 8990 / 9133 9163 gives 0.010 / 17.6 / 17.1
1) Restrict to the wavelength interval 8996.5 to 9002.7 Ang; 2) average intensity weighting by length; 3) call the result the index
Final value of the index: 17.7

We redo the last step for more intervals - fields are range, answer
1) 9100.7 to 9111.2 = 17.2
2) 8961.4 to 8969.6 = 17.7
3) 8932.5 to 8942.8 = 17.8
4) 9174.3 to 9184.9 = 16.8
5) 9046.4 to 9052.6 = 17.5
